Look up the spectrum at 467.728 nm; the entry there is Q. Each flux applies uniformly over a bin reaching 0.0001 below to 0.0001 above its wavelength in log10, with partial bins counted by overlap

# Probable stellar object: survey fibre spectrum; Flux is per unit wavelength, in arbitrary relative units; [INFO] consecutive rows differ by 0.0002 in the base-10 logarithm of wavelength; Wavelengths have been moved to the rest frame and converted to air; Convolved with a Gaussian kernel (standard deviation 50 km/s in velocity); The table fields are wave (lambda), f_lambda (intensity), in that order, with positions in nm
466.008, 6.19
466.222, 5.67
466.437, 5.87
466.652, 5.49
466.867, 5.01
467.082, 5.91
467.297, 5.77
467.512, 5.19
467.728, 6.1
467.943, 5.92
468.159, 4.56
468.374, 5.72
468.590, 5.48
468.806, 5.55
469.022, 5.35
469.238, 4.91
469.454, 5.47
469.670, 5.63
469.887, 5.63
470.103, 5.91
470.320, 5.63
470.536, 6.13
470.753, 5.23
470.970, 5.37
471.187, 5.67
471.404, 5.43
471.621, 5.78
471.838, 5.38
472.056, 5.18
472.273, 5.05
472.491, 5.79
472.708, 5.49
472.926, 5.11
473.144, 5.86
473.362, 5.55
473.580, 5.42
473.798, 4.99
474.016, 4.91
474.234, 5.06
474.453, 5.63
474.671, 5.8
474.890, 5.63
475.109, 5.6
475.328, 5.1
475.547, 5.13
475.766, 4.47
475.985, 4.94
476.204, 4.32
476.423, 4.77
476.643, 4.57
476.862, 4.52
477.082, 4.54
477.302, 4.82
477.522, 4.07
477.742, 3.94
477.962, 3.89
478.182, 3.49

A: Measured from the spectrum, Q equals 6.1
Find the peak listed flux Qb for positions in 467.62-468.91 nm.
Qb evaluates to 6.1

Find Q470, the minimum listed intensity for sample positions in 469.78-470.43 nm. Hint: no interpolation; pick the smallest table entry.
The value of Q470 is 5.63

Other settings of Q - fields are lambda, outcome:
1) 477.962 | 3.89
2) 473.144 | 5.86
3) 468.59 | 5.48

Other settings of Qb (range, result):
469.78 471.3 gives 6.13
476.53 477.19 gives 4.57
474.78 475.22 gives 5.63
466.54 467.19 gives 5.91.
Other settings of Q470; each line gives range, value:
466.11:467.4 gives 5.01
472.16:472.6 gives 5.05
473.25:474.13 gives 4.91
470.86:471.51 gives 5.37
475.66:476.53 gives 4.32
